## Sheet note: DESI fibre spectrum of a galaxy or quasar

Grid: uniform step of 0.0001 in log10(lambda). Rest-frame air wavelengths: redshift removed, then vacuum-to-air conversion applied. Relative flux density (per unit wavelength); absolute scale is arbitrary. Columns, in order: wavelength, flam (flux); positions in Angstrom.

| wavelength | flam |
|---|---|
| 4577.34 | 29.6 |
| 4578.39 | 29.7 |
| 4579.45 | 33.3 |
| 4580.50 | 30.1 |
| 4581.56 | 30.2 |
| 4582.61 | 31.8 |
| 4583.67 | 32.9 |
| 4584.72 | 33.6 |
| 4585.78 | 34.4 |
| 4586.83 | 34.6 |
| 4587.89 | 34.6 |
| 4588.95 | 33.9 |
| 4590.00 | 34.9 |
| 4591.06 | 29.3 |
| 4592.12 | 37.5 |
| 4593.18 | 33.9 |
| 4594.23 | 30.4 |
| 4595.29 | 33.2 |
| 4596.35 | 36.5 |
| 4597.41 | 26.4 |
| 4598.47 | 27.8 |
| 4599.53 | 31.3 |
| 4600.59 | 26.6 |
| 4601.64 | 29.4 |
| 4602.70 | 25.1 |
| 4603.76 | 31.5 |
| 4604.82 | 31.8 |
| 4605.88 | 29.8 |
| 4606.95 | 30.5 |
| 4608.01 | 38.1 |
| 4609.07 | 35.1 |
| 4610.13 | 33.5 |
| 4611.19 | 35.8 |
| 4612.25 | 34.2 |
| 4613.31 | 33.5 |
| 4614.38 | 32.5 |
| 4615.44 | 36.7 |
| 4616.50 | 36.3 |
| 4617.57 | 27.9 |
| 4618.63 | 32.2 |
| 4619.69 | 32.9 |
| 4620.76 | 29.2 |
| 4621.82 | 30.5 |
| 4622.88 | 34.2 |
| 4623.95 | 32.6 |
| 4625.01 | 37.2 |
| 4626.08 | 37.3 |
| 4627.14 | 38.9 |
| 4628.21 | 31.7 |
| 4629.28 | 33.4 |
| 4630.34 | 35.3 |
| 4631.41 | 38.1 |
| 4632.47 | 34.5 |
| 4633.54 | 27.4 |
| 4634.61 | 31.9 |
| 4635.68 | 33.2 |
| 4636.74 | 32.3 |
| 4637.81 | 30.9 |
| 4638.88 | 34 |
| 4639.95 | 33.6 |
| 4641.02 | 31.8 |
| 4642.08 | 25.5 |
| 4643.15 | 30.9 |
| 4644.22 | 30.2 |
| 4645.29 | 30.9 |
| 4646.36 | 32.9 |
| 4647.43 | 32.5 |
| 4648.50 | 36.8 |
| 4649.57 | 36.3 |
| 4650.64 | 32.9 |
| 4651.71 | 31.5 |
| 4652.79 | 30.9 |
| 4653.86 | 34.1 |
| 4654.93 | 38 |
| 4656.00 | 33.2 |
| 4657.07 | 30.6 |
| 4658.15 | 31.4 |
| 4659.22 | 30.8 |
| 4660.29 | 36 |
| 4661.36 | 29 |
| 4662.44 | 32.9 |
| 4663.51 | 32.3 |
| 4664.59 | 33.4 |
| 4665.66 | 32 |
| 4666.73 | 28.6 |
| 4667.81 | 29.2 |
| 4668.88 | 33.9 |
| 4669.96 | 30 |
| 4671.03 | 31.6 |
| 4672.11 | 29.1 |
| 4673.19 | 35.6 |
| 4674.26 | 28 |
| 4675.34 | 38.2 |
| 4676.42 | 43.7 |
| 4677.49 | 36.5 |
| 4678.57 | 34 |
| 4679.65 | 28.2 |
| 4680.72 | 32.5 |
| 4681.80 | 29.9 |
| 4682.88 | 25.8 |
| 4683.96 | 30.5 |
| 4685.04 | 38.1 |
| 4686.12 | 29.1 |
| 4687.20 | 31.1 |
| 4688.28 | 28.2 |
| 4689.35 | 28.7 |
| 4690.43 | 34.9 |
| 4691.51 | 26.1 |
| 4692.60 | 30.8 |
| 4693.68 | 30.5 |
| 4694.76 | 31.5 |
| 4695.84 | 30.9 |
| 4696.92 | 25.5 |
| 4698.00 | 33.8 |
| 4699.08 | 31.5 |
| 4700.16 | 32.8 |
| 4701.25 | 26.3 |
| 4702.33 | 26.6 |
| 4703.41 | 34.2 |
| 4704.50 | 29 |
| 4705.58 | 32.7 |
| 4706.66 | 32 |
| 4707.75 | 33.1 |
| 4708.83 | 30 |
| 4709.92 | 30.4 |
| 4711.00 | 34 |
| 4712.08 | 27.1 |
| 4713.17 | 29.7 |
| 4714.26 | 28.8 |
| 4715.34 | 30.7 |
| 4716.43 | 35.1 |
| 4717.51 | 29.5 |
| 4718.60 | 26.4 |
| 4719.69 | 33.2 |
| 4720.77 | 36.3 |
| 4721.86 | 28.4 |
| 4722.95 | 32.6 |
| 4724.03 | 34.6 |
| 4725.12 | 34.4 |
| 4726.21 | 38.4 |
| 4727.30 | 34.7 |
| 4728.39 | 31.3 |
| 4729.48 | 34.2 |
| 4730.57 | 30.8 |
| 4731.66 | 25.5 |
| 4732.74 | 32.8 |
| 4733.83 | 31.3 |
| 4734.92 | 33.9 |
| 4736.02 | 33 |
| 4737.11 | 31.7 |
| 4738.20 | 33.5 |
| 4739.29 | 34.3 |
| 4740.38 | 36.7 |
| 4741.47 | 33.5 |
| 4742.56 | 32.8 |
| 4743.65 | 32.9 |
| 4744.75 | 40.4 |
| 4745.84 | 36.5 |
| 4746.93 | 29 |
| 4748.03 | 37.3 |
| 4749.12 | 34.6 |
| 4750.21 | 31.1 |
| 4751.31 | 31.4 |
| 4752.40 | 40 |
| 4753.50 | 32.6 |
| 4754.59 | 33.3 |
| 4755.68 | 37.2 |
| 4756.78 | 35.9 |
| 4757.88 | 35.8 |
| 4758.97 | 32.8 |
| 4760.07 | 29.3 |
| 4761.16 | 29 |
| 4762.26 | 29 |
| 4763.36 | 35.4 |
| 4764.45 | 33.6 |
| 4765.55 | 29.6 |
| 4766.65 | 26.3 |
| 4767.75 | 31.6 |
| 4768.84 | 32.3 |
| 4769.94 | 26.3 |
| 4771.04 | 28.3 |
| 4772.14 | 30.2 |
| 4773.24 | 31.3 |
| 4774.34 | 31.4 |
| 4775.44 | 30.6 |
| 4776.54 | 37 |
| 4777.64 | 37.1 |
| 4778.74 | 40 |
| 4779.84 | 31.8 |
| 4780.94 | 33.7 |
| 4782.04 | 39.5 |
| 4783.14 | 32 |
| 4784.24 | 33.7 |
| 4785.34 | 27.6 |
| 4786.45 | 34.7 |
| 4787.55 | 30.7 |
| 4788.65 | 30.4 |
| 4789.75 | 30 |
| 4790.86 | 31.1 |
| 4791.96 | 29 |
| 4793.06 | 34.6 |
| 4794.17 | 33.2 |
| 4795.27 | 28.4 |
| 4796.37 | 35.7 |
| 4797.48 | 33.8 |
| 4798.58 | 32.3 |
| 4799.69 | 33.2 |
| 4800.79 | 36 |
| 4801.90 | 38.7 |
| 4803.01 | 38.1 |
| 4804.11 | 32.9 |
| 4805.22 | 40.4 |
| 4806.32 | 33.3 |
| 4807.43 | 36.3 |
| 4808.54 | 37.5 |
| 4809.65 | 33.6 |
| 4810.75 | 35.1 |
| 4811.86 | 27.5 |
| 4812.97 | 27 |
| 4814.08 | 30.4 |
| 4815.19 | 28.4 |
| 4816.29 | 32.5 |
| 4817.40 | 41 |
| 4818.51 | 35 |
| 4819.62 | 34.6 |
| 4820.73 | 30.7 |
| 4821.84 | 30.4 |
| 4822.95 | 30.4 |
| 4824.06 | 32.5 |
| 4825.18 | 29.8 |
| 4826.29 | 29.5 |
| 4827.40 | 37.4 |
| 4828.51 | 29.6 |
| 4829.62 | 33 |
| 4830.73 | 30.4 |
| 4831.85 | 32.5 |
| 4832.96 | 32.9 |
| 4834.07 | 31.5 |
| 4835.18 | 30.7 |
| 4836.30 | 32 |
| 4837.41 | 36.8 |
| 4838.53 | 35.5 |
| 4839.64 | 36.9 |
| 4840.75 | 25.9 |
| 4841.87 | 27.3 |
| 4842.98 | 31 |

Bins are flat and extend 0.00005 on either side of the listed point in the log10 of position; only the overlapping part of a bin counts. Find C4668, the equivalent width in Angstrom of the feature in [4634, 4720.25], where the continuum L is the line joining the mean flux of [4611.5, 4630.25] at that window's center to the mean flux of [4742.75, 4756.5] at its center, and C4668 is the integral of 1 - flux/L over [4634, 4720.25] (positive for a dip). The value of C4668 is 6.26 Angstrom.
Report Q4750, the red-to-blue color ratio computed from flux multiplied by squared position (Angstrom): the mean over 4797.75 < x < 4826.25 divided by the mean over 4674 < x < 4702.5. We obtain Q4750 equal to 1.1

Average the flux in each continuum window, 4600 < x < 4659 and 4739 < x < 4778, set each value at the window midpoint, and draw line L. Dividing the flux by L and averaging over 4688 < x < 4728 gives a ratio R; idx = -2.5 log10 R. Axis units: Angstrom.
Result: 0.06 mag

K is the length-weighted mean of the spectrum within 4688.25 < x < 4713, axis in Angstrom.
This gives 30.5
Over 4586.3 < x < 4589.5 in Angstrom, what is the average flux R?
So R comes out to 34.4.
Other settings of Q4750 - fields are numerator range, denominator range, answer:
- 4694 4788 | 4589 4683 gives 1.04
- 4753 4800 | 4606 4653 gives 1.04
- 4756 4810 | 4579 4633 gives 1.08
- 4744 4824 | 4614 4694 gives 1.08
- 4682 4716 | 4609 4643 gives 0.95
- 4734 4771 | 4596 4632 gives 1.07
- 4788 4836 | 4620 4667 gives 1.07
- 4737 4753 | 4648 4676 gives 1.10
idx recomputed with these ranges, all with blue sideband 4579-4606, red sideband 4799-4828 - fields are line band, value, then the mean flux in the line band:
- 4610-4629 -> -0.058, 33.7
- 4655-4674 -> 0.016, 31.8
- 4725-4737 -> 0.007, 32.6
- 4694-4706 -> 0.076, 30.4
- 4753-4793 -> 0.031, 32.3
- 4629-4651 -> -0.017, 32.6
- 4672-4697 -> 0.026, 31.7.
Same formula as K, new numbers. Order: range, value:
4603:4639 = 33.3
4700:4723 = 30.8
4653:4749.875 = 32.1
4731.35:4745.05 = 33.3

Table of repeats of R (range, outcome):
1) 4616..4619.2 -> 32.1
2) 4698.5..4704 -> 30.3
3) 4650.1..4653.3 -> 31.7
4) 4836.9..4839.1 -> 36.1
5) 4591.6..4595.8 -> 33.8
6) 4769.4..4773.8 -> 29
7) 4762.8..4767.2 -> 31.2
